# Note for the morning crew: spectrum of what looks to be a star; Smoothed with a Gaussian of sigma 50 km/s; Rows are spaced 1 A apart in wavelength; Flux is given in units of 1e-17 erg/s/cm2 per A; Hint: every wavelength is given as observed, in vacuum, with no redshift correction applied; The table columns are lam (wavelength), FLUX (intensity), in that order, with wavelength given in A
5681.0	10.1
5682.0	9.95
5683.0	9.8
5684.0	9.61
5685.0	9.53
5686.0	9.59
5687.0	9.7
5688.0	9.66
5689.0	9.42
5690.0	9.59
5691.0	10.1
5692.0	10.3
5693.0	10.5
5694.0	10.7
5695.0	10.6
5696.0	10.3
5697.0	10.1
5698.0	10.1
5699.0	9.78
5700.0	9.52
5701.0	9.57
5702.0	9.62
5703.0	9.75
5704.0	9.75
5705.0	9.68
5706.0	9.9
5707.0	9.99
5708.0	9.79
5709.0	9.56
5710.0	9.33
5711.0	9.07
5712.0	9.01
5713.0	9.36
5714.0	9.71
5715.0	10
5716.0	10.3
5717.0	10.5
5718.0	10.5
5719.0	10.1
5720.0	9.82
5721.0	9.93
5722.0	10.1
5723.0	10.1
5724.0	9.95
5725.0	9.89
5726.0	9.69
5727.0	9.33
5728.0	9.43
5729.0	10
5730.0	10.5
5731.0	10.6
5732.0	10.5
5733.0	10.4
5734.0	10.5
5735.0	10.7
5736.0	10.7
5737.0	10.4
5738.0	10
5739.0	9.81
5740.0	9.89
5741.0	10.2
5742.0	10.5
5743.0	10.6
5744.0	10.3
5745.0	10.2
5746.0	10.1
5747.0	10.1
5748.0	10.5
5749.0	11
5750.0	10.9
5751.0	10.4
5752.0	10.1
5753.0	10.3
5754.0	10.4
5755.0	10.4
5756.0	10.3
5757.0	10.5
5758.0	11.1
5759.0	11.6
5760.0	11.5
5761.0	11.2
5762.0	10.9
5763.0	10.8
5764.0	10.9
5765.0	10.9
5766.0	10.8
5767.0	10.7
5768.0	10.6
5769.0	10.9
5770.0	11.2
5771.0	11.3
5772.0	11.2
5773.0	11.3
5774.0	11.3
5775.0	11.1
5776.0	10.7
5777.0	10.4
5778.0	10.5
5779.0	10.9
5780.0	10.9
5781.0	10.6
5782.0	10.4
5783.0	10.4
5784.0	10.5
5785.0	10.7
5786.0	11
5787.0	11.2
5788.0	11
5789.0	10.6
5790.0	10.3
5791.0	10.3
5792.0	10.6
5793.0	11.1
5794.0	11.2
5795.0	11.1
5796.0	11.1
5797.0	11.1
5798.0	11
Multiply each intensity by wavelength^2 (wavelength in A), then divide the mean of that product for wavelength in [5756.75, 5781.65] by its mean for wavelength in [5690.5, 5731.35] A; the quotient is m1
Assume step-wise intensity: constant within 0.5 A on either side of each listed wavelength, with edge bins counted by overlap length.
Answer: 1.13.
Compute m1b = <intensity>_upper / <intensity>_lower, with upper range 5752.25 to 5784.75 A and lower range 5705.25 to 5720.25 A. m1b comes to 1.10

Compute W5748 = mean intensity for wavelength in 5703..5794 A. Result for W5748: 10.4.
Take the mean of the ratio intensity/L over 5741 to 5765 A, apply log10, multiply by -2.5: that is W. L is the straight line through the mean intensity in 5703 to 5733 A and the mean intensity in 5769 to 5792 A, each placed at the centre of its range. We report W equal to -0.02 mag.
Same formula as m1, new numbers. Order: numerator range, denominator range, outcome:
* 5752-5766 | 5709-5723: 1.12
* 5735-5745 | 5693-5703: 1.04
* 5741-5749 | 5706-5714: 1.11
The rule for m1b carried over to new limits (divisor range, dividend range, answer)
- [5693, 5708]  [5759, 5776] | 1.11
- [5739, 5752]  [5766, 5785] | 1.05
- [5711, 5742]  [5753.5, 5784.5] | 1.08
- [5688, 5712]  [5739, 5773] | 1.08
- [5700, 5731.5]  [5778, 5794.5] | 1.09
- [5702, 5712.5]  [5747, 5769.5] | 1.12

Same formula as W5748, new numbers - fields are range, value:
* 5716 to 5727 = 10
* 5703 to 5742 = 9.98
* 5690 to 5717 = 9.87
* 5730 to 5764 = 10.5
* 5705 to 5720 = 9.79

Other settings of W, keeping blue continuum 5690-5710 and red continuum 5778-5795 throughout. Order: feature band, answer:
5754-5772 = -0.04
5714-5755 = 0.00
